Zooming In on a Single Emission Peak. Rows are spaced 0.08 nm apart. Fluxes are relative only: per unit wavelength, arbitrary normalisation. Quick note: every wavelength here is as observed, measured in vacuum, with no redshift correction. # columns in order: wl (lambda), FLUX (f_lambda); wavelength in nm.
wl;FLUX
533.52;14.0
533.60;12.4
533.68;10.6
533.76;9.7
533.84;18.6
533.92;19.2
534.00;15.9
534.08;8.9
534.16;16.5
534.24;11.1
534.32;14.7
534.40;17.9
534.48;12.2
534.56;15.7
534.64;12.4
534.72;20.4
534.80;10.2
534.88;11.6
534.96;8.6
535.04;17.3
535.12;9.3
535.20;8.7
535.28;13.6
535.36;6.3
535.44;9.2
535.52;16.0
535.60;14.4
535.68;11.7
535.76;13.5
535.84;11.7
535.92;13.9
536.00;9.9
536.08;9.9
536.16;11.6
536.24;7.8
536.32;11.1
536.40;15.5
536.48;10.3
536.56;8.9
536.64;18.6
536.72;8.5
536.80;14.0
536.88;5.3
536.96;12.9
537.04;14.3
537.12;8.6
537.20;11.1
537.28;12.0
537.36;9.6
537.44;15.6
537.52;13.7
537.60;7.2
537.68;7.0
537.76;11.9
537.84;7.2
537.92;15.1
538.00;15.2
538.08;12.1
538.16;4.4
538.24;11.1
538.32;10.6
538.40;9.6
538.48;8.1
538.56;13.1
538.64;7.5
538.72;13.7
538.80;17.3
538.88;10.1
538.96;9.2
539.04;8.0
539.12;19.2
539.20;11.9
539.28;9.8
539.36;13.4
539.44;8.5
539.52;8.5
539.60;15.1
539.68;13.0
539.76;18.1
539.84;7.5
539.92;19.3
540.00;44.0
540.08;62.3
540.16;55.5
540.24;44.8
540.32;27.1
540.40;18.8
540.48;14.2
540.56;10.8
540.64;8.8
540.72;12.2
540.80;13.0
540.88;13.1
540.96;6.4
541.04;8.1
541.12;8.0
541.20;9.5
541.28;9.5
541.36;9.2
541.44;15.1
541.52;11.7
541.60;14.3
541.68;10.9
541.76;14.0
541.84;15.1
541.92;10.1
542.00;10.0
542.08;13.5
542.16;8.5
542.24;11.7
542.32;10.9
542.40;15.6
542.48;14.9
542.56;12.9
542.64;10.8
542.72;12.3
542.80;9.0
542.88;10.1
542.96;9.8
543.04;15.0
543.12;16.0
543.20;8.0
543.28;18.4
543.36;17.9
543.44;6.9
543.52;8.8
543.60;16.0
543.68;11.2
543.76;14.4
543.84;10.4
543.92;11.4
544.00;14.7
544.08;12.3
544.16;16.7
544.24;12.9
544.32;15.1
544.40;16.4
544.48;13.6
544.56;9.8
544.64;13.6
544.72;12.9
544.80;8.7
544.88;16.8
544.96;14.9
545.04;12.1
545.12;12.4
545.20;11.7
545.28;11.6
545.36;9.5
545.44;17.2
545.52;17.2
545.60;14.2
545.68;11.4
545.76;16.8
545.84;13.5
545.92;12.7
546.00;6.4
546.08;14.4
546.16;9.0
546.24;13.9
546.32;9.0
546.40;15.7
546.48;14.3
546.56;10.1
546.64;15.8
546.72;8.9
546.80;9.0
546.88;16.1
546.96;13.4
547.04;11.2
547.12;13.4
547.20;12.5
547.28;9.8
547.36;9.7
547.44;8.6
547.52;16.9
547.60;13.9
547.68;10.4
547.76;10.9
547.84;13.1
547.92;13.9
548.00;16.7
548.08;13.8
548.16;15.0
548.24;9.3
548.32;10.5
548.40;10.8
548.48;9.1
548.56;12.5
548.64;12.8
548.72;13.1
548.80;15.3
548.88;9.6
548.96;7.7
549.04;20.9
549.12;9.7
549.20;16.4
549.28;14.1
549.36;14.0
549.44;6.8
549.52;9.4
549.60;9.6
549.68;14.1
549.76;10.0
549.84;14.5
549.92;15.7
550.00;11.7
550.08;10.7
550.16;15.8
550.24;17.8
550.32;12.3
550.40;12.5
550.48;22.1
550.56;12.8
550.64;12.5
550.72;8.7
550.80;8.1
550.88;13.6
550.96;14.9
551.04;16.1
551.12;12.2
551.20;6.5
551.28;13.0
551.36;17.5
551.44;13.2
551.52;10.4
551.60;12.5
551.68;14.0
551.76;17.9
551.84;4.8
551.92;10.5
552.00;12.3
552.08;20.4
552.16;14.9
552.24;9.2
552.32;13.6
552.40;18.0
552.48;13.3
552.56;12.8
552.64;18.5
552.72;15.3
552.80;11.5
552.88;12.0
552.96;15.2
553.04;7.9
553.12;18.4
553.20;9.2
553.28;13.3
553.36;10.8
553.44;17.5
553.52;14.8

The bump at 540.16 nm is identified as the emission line H-gamma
